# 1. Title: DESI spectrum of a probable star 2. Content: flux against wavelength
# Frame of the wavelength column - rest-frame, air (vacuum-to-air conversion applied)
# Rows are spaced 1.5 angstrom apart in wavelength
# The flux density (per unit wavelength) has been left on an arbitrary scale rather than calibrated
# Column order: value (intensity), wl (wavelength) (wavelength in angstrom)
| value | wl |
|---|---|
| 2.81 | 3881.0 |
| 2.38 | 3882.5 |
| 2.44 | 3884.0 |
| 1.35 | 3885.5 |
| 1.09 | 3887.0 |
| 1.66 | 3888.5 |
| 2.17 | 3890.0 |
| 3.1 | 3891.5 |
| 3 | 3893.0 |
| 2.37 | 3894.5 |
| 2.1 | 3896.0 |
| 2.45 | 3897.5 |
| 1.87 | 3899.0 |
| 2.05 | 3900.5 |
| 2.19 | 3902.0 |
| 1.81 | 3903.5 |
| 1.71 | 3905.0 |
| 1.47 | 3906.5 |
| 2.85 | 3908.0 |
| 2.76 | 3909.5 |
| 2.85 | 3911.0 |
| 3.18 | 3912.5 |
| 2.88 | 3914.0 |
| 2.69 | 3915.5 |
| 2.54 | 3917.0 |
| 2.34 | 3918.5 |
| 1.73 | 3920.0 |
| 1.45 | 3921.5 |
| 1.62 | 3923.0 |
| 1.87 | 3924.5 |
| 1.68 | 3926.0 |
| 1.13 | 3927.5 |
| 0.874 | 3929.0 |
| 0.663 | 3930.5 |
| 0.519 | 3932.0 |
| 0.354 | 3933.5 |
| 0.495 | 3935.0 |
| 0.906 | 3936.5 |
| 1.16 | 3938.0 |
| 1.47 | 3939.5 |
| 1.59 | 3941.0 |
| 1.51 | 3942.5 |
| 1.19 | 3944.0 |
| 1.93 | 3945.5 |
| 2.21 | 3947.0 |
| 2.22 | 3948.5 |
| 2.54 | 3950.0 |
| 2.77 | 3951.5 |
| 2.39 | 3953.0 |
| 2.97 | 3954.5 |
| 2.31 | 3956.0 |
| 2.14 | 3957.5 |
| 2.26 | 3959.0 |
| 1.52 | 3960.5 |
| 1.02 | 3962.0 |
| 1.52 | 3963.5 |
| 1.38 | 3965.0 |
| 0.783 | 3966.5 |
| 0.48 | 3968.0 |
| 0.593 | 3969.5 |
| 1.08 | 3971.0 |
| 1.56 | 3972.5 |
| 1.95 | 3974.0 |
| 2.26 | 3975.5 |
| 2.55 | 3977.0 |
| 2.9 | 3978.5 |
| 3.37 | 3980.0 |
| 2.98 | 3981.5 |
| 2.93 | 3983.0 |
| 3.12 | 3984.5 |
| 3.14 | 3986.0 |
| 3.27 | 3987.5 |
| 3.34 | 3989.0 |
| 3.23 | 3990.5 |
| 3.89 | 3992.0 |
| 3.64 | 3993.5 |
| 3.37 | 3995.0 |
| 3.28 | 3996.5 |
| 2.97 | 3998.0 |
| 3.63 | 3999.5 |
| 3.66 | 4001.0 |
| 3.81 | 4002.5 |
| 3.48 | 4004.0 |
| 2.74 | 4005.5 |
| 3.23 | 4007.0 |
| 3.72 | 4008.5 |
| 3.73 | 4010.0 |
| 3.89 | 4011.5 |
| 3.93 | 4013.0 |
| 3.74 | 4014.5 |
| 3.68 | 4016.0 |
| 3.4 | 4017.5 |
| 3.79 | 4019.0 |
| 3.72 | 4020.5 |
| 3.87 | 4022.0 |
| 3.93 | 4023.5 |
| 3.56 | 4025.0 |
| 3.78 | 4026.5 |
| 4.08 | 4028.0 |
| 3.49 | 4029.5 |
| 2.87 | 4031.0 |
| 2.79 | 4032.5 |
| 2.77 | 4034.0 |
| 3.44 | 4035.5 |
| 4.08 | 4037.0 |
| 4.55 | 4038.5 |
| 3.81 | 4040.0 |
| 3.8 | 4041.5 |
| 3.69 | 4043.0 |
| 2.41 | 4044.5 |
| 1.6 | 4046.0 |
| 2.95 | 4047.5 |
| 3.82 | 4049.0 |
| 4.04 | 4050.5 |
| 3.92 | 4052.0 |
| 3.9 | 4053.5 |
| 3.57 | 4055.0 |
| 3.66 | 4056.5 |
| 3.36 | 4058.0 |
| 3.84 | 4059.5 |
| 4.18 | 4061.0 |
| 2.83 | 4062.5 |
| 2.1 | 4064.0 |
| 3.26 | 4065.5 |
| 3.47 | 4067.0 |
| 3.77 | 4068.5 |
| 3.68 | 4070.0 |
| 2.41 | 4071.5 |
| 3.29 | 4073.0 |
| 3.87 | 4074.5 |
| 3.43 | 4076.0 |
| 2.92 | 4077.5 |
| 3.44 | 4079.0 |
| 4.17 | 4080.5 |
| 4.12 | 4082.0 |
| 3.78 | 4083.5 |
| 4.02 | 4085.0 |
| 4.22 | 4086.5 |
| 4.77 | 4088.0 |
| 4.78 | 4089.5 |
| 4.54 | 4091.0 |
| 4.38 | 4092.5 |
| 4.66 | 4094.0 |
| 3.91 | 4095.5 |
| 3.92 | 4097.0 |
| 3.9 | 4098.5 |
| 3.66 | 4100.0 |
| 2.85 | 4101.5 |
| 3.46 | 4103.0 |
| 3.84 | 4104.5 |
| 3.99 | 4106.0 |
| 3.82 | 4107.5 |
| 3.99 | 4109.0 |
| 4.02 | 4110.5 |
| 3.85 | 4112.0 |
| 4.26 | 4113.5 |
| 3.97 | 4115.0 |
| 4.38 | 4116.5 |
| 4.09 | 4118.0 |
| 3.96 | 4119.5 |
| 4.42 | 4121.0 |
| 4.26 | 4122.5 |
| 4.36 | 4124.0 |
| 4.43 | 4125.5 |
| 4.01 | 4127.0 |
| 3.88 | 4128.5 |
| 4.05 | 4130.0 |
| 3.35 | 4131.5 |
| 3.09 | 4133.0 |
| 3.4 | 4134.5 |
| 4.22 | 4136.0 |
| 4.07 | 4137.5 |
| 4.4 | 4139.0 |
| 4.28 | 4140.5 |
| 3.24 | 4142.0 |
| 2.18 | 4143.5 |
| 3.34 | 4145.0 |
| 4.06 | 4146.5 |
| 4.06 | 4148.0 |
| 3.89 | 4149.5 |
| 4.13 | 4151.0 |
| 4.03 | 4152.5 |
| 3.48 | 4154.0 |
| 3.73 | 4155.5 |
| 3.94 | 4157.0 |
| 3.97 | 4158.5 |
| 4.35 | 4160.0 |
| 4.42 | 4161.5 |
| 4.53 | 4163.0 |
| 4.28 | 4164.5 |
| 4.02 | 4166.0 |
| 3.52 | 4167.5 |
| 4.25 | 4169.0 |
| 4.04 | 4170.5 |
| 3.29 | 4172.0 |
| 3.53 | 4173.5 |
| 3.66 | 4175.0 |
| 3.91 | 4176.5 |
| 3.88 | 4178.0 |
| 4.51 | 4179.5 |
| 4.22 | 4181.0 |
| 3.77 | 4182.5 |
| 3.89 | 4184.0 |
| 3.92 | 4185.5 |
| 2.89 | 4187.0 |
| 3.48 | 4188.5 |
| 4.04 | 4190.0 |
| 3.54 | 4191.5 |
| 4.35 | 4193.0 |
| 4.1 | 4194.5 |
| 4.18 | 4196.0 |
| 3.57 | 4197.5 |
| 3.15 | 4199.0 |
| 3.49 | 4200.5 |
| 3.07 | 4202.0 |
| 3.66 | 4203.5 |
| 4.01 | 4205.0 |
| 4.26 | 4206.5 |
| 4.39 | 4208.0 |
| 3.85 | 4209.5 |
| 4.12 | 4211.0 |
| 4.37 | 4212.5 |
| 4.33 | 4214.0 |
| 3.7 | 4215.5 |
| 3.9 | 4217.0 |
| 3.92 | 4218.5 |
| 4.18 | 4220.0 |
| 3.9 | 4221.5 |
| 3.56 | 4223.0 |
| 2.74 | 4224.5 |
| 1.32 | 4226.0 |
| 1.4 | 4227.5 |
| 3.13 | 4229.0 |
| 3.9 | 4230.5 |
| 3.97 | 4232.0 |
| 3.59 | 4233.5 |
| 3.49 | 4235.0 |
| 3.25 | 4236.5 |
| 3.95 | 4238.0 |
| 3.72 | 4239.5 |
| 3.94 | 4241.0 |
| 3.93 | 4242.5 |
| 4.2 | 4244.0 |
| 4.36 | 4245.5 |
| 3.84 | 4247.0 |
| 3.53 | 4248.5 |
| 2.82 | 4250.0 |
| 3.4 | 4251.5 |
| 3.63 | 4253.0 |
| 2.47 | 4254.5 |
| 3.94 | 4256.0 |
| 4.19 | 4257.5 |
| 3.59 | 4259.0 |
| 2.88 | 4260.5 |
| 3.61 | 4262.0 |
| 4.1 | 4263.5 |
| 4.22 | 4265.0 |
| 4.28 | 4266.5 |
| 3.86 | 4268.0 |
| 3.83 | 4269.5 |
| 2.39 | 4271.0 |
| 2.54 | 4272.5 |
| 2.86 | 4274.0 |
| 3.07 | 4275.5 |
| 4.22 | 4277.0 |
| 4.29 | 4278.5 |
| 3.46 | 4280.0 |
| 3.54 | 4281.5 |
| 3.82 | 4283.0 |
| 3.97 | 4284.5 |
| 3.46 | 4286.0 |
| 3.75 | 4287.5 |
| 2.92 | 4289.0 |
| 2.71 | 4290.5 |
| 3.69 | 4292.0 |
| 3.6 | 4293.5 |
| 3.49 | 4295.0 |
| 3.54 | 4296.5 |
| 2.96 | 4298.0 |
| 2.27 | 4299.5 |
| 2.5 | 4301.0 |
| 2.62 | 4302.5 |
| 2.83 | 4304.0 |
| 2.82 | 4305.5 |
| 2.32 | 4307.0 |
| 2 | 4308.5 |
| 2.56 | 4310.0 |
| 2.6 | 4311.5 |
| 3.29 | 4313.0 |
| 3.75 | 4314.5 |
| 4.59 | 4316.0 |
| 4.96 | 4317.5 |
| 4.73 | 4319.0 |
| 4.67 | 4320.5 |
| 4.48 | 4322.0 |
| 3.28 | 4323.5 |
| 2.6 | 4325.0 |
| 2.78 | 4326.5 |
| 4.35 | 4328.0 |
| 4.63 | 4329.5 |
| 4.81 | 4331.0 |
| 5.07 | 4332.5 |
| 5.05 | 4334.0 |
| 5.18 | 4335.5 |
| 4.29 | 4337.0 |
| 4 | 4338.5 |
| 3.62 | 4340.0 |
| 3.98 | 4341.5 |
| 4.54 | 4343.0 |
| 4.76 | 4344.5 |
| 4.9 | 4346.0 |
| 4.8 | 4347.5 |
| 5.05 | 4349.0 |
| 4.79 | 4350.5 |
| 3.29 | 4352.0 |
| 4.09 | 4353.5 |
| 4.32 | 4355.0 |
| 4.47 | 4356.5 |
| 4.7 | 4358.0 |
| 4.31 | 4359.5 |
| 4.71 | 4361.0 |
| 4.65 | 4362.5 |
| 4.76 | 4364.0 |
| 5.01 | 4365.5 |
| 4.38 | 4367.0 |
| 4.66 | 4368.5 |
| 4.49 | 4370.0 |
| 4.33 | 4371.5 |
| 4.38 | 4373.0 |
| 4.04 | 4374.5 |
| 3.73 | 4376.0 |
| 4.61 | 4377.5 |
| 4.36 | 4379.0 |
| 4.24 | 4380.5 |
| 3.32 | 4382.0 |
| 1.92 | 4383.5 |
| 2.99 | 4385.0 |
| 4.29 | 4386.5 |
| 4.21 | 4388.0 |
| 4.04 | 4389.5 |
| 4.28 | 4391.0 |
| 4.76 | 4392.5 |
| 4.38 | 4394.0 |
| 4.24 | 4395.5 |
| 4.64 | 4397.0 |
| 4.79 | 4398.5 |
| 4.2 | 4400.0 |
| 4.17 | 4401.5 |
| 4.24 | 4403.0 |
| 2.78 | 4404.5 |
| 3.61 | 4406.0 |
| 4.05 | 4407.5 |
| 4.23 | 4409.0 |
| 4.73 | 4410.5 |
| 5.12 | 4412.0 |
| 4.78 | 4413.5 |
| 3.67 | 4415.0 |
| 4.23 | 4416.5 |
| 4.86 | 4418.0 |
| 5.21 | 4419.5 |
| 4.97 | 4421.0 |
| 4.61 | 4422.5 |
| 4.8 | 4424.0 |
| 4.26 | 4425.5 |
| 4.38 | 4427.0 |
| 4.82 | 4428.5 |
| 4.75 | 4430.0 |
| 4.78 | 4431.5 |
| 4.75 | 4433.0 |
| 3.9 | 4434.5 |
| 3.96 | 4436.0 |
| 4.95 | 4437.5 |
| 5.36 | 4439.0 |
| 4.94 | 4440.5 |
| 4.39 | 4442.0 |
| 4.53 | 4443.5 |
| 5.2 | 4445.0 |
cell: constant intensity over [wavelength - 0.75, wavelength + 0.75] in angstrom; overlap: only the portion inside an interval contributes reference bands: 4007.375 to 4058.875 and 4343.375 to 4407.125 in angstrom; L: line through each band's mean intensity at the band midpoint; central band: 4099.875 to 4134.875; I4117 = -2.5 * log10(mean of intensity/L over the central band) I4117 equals -0.05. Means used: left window 3.57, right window 4.26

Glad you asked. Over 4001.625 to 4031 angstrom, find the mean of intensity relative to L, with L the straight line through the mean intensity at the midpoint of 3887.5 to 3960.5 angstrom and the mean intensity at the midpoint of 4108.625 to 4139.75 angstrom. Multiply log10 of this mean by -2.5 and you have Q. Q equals -0.245 mag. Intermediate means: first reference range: 1.95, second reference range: 4.02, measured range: 3.64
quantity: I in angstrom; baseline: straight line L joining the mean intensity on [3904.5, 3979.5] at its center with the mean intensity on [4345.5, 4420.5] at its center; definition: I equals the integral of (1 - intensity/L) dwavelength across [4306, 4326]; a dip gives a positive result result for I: 2.1 angstrom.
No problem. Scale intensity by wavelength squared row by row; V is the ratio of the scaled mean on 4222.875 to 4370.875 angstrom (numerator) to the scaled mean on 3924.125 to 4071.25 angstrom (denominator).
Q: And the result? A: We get 1.56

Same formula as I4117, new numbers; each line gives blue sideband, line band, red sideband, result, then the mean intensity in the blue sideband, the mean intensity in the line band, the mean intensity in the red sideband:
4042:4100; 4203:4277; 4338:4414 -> 0.11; 3.65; 3.6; 4.27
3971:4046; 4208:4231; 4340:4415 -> 0.10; 3.32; 3.51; 4.28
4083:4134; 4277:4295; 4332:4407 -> 0.17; 4.02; 3.59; 4.29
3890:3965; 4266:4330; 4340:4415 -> 0.14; 1.92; 3.41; 4.28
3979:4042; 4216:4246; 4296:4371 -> 0.10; 3.51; 3.51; 4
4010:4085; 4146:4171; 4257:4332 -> -0.15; 3.53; 4.04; 3.49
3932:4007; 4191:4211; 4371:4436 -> -0.15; 2.27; 3.83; 4.26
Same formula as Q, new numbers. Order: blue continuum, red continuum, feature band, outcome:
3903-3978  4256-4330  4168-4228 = -0.23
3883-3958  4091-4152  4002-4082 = -0.13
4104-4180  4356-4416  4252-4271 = 0.12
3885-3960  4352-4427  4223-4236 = 0.17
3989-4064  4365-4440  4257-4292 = 0.14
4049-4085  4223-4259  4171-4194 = -0.10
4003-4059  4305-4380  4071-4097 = -0.08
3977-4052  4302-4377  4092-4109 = -0.07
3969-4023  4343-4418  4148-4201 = -0.06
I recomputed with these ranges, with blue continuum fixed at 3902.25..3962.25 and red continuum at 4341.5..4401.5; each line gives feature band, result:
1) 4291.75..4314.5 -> 6.04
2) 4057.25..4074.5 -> -4.76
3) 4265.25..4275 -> 1.06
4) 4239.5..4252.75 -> -0.51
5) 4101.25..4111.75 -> -3.45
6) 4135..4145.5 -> -2.31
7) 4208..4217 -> -1.75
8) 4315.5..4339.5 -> -1.57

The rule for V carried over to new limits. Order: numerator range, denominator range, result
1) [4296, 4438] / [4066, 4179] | 1.19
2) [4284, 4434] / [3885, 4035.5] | 2.01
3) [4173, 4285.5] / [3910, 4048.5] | 1.59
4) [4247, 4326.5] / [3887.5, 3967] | 2.15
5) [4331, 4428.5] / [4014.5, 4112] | 1.38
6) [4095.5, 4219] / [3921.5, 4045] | 1.62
